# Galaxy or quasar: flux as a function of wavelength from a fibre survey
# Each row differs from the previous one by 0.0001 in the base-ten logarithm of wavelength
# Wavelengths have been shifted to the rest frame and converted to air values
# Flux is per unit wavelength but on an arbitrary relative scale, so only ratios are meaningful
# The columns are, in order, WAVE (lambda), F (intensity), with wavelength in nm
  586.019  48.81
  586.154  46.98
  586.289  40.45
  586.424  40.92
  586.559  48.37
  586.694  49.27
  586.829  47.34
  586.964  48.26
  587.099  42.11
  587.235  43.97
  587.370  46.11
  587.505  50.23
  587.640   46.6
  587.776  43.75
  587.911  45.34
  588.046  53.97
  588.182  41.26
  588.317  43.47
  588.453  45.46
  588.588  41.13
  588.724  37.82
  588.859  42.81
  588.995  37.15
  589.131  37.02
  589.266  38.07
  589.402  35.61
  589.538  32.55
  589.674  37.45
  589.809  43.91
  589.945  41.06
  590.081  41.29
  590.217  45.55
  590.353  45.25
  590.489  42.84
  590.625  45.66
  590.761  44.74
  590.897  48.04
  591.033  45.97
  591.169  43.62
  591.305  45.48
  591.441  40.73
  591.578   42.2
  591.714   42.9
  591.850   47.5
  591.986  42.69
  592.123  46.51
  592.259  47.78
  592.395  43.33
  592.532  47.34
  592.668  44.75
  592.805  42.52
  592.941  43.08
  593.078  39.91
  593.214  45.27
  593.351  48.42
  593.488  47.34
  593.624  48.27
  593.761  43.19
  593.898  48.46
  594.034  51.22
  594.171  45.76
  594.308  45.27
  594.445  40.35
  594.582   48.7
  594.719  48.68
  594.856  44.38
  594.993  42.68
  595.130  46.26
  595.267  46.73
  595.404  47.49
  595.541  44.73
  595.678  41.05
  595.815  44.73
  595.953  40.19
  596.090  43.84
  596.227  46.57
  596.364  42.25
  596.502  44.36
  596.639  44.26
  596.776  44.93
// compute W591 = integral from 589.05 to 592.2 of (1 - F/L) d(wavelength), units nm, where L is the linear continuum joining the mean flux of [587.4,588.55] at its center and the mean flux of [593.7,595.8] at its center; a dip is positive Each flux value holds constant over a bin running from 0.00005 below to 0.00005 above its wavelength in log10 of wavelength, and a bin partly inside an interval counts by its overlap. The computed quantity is 0.239 nm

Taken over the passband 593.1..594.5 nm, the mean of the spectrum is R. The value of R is 46.2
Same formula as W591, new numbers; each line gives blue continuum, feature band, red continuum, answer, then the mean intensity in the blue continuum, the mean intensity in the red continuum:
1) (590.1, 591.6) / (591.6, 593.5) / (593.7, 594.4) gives 0.03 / 44.5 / 46.6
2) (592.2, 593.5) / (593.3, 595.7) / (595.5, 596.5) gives -0.11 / 44.8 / 43.4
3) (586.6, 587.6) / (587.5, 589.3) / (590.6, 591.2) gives 0.13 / 46.8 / 45.7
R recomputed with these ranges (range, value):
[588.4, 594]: 43.2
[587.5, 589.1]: 43.7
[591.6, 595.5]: 45.6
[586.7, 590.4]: 42.8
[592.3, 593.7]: 45.1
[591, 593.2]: 44.2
